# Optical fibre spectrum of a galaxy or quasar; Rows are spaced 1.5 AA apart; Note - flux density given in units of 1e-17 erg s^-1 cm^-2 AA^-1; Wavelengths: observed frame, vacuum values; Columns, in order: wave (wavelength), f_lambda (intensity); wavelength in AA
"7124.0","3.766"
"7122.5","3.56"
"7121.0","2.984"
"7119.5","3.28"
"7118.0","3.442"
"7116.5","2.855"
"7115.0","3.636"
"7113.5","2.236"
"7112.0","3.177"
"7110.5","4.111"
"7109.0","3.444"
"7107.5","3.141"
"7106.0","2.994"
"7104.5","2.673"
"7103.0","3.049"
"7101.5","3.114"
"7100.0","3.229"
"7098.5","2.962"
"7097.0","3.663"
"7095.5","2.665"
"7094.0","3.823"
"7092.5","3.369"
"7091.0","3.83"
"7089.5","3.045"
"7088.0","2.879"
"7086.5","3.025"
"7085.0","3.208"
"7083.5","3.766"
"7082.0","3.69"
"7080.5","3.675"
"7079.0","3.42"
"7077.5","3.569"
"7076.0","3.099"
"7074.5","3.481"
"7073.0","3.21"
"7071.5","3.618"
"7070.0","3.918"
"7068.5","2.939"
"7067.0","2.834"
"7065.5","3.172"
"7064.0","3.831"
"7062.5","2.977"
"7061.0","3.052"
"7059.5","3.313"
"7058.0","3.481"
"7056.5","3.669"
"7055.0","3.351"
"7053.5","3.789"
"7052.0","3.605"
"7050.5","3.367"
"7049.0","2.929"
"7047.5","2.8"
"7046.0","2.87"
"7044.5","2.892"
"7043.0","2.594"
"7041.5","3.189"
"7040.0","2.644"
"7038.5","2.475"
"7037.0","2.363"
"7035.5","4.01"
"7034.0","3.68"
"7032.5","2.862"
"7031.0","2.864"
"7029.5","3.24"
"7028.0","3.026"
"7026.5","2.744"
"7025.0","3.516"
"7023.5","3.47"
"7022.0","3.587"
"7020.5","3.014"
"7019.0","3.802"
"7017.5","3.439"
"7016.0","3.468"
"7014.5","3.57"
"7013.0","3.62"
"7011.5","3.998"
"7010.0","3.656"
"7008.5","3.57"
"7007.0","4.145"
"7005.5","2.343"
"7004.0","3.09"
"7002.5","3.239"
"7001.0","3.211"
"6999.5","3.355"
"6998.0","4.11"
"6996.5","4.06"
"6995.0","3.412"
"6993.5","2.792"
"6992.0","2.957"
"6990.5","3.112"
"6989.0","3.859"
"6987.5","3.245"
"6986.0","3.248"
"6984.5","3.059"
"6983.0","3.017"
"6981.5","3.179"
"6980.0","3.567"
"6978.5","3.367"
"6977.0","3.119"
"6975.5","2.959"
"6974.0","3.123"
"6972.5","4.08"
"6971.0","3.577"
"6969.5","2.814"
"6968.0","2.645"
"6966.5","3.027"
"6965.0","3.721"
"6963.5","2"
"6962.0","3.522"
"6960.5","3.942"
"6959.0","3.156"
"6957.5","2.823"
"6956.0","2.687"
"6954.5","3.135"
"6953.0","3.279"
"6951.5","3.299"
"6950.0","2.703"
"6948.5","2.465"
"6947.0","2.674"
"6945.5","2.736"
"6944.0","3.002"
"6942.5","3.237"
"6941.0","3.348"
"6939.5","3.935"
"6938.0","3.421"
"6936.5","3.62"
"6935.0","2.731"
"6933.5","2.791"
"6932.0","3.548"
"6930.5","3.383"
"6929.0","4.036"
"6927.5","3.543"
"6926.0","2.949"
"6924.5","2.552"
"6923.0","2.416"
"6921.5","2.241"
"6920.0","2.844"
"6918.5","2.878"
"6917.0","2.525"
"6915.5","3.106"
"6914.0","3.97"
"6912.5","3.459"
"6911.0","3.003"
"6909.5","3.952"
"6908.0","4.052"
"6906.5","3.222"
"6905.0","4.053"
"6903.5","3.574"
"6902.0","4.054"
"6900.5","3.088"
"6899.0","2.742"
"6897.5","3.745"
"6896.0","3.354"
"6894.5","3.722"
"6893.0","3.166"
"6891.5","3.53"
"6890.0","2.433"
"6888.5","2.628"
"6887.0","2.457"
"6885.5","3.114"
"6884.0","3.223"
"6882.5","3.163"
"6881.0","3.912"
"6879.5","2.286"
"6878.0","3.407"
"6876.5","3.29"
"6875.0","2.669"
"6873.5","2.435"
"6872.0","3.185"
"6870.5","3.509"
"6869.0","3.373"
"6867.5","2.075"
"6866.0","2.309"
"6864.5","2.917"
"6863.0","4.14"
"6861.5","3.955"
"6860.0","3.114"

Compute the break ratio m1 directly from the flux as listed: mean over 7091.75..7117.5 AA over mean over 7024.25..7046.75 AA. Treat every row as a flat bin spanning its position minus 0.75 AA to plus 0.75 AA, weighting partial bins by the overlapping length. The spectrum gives 1.06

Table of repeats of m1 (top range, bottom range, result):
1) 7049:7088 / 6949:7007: 1.05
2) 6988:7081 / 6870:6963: 1.04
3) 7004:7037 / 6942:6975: 1.10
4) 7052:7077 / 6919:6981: 1.08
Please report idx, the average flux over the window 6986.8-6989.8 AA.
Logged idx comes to 3.55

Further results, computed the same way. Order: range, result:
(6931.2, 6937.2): 3.17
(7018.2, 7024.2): 3.47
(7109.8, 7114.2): 3.17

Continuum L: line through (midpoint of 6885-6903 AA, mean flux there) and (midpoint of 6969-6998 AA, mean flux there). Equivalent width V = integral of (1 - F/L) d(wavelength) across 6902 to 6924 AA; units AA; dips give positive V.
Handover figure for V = -0.4 AA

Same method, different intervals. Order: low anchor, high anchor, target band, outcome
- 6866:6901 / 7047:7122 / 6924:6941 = -1.2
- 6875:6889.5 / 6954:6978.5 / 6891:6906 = -2.2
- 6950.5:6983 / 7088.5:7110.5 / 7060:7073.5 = -0.2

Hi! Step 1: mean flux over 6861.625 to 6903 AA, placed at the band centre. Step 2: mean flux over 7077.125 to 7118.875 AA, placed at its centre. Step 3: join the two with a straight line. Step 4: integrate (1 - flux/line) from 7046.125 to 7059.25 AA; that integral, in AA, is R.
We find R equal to -0.4 AA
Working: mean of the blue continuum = 3.12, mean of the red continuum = 3.27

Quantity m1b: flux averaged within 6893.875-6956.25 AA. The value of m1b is 3.22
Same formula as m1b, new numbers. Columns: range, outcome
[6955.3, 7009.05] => 3.25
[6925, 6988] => 3.18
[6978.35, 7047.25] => 3.27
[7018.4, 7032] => 3.24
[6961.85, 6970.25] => 2.91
